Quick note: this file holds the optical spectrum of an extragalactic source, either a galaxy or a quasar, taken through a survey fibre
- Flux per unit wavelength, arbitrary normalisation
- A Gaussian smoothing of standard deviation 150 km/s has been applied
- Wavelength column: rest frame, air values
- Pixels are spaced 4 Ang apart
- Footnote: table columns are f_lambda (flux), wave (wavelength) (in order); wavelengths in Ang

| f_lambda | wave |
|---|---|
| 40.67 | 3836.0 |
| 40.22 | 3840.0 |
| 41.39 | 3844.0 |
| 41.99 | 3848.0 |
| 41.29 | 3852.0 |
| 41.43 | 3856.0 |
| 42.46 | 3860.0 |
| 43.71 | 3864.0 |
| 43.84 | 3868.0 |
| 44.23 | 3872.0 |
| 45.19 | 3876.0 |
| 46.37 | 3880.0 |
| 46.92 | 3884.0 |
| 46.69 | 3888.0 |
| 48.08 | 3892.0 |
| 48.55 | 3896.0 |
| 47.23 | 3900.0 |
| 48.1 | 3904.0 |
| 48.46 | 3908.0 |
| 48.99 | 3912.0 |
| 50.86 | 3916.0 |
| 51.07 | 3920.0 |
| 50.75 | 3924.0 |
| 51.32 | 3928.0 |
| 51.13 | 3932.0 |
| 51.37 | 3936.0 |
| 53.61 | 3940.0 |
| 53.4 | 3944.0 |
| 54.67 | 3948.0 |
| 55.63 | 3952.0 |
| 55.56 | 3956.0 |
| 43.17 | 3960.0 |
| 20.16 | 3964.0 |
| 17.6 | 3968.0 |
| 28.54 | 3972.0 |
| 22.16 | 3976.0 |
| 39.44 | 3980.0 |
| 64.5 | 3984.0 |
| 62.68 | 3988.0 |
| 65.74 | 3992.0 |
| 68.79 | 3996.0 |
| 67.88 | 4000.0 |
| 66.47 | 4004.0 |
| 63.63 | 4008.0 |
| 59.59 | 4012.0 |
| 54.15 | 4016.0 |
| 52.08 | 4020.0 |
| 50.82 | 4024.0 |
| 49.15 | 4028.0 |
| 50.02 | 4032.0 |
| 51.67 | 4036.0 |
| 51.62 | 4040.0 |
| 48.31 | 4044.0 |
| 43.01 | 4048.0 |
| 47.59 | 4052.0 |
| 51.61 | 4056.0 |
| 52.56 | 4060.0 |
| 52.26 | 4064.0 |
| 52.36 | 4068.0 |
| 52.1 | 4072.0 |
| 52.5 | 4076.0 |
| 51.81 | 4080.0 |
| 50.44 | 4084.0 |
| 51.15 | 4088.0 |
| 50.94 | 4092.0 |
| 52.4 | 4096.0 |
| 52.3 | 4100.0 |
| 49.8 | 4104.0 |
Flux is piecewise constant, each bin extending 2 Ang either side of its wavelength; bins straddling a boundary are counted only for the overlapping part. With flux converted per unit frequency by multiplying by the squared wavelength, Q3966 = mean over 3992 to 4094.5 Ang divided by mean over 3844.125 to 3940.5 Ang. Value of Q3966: 1.23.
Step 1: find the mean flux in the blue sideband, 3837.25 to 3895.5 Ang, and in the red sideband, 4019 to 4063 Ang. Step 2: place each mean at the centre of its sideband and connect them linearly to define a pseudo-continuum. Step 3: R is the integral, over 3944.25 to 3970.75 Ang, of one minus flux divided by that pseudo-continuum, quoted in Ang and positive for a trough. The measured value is 3.0 Ang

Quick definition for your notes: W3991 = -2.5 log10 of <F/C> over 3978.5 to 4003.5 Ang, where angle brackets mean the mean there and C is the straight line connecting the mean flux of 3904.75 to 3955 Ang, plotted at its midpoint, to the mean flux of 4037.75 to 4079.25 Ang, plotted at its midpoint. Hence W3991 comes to -0.21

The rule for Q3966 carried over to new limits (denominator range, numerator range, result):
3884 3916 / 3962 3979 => 0.50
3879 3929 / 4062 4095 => 1.16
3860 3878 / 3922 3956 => 1.25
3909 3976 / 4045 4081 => 1.18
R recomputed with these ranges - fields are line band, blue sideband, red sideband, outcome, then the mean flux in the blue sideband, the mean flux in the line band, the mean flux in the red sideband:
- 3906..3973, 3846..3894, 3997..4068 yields 2.38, 44.4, 46.5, 53.8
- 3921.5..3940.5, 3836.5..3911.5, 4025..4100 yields -2.00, 44.8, 51.5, 50.7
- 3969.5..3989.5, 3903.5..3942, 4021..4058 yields 3.07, 50.7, 42.3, 49.4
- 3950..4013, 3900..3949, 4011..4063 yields 1.12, 50.9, 49.9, 50.8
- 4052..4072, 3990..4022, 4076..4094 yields 0.99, 62.3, 51.7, 51.2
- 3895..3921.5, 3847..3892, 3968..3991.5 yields -3.23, 44.2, 49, 42.7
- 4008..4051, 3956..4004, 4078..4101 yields -2.36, 46.8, 51.5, 51.5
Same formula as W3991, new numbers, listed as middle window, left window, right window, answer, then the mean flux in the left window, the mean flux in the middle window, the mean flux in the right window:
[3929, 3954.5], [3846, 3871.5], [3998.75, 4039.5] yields -0.08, 42.6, 53.3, 56.2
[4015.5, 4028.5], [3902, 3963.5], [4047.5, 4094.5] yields -0.02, 50.4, 51.5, 51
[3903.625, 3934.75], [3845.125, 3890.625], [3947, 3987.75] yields -0.19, 44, 50.2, 40.8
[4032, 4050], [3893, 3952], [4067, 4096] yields 0.06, 50.8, 48.8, 51.6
